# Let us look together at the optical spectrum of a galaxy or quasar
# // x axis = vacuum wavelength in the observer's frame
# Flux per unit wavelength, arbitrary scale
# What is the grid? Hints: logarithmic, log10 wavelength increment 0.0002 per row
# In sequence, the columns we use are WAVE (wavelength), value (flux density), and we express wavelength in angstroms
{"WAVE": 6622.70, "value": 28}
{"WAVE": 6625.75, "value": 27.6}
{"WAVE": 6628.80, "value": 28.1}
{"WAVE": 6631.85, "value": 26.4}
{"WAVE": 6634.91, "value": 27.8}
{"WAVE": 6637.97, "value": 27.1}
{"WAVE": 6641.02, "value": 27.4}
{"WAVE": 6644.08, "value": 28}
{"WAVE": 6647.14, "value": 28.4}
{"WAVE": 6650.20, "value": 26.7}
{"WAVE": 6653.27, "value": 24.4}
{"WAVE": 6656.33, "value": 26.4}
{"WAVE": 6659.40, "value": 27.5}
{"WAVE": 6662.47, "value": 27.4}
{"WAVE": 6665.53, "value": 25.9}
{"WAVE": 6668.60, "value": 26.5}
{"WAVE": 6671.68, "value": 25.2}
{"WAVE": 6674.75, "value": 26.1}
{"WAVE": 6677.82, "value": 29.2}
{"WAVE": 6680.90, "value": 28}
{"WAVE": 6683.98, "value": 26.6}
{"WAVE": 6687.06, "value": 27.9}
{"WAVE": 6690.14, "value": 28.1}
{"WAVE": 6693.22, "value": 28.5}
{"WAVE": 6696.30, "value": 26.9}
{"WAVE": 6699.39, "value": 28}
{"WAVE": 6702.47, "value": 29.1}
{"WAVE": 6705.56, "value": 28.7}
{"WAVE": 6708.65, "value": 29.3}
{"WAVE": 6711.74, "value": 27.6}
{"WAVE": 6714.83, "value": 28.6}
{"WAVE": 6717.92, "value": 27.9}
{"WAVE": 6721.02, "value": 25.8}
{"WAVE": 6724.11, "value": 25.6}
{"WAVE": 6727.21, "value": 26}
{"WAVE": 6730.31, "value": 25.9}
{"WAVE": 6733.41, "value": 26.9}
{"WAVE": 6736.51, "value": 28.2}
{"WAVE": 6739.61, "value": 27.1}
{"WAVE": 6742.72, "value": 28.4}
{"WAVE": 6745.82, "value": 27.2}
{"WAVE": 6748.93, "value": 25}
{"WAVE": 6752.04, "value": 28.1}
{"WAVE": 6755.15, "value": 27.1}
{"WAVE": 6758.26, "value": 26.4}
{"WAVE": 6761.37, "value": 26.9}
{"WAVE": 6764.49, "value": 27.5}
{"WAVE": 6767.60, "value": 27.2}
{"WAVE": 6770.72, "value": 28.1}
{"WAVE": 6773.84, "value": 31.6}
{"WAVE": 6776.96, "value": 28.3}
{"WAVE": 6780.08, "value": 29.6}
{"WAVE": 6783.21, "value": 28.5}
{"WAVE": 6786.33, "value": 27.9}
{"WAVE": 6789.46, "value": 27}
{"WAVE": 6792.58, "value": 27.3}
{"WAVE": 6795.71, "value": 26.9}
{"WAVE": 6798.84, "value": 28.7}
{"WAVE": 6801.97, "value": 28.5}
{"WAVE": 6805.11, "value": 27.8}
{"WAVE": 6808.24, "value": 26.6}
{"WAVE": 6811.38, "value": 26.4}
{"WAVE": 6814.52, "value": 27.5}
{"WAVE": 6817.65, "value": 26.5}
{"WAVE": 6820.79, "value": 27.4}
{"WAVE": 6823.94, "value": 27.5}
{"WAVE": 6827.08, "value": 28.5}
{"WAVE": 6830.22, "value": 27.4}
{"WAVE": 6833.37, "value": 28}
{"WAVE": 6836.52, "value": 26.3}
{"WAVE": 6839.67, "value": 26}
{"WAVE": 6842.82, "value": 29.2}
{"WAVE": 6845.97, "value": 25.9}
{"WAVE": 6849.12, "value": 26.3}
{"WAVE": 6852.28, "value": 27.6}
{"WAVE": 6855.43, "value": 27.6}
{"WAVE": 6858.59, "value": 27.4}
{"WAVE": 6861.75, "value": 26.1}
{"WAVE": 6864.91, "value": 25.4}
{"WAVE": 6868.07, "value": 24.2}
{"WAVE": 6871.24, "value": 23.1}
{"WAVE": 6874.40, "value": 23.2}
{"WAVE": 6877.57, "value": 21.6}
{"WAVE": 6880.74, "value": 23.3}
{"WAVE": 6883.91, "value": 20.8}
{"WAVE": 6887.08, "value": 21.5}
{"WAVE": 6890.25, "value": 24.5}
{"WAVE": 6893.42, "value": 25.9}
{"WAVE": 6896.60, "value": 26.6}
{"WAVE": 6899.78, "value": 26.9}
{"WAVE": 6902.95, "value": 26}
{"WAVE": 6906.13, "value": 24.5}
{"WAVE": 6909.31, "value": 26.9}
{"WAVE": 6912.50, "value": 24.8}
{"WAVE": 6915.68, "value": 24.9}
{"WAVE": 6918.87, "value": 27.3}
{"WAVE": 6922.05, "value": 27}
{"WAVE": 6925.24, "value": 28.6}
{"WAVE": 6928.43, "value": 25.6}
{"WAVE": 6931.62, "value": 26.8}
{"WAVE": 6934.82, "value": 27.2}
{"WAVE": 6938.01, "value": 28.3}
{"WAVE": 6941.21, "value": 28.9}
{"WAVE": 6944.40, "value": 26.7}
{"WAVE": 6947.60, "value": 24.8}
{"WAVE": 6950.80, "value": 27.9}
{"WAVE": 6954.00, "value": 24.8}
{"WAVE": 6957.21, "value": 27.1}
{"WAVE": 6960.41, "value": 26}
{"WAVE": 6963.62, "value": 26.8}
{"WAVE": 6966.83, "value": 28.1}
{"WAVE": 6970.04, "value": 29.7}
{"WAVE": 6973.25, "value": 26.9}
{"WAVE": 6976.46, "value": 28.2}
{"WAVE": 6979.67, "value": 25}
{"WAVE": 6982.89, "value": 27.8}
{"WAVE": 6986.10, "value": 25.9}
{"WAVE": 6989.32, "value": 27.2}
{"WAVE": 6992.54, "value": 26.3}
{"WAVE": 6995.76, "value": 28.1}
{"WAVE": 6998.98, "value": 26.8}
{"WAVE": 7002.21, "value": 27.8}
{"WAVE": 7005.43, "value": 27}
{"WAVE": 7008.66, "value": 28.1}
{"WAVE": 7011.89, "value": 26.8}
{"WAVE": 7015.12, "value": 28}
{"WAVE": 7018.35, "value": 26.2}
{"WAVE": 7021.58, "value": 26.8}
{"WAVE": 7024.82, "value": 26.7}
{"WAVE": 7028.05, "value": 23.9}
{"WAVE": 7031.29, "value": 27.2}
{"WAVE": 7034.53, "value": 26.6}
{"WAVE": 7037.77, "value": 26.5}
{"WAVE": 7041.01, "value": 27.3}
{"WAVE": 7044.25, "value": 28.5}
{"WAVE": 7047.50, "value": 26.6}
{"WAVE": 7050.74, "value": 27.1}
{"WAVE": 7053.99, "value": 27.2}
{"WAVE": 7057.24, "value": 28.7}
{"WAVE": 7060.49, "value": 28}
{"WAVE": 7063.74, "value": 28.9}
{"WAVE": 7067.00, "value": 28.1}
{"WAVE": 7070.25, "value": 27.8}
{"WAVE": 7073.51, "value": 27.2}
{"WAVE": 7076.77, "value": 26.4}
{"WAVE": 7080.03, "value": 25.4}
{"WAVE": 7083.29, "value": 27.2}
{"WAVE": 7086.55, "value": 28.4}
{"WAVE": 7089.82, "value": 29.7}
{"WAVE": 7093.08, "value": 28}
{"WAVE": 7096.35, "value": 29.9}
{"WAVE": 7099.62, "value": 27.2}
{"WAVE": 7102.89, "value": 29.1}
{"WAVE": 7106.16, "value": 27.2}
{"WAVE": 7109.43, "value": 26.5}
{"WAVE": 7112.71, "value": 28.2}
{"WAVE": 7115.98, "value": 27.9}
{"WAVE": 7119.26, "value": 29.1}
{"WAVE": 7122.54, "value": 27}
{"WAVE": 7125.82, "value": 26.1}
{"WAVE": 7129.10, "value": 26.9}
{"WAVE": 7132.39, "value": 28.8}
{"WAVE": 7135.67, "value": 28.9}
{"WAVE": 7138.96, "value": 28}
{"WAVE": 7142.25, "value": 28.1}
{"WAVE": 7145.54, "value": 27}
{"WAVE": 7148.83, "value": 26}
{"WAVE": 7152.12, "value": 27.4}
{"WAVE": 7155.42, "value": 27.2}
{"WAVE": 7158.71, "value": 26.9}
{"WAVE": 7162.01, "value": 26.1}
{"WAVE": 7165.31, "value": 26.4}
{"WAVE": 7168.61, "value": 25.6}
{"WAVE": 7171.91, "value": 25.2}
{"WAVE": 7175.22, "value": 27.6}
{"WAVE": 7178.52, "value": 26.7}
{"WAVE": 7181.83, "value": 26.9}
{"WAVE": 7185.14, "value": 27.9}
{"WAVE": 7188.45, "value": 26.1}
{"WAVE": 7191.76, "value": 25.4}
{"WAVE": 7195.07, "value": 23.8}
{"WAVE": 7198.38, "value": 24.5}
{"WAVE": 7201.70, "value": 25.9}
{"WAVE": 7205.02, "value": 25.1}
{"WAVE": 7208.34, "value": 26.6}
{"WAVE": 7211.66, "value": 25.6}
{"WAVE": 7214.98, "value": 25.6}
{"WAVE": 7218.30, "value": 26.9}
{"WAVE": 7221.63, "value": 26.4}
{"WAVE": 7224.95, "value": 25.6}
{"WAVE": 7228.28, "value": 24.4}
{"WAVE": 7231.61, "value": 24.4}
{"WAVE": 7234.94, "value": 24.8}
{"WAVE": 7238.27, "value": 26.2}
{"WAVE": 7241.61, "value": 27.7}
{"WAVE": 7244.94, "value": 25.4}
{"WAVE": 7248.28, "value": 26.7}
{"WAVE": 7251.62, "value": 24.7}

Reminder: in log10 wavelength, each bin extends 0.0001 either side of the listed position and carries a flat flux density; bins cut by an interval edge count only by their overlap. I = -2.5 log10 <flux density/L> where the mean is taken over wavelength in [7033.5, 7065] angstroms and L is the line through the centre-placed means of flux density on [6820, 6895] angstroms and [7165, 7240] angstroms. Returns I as -0.08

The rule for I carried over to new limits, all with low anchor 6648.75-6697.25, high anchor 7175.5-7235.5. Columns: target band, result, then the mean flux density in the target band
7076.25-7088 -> -0.03 mag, 26.9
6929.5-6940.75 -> -0.04 mag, 27.5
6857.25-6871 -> 0.04 mag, 25.5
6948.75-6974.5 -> -0.03 mag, 27.1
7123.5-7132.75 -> -0.04 mag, 27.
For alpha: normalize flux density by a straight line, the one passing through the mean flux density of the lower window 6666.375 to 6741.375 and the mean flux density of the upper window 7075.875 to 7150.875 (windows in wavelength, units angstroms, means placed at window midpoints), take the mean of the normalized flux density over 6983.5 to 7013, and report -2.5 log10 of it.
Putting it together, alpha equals 0.02 mag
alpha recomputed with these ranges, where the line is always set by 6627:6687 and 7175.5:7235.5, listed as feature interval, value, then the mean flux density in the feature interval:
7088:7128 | -0.08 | 28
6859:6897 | 0.11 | 23.9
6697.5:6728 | -0.03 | 27.7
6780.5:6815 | -0.04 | 27.6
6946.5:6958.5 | 0.01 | 26.2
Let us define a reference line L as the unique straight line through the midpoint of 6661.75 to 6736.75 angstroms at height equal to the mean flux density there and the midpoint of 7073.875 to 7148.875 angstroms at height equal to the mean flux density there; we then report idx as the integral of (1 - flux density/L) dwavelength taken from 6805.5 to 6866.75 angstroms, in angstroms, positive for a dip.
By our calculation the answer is 0.97 angstroms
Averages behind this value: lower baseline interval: 27.3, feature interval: 27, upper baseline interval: 27.7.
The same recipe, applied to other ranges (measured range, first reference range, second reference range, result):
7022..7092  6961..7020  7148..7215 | -1.2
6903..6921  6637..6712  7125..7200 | 0.9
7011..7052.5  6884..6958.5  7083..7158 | 0.4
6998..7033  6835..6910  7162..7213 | -1.7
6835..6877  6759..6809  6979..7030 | 2.6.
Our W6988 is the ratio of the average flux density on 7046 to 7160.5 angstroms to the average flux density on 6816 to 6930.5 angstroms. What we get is 1.1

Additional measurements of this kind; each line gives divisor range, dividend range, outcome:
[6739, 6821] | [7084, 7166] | 1.00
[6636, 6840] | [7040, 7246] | 0.98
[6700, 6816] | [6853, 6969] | 0.93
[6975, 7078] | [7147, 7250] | 0.96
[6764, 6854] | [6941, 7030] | 0.97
